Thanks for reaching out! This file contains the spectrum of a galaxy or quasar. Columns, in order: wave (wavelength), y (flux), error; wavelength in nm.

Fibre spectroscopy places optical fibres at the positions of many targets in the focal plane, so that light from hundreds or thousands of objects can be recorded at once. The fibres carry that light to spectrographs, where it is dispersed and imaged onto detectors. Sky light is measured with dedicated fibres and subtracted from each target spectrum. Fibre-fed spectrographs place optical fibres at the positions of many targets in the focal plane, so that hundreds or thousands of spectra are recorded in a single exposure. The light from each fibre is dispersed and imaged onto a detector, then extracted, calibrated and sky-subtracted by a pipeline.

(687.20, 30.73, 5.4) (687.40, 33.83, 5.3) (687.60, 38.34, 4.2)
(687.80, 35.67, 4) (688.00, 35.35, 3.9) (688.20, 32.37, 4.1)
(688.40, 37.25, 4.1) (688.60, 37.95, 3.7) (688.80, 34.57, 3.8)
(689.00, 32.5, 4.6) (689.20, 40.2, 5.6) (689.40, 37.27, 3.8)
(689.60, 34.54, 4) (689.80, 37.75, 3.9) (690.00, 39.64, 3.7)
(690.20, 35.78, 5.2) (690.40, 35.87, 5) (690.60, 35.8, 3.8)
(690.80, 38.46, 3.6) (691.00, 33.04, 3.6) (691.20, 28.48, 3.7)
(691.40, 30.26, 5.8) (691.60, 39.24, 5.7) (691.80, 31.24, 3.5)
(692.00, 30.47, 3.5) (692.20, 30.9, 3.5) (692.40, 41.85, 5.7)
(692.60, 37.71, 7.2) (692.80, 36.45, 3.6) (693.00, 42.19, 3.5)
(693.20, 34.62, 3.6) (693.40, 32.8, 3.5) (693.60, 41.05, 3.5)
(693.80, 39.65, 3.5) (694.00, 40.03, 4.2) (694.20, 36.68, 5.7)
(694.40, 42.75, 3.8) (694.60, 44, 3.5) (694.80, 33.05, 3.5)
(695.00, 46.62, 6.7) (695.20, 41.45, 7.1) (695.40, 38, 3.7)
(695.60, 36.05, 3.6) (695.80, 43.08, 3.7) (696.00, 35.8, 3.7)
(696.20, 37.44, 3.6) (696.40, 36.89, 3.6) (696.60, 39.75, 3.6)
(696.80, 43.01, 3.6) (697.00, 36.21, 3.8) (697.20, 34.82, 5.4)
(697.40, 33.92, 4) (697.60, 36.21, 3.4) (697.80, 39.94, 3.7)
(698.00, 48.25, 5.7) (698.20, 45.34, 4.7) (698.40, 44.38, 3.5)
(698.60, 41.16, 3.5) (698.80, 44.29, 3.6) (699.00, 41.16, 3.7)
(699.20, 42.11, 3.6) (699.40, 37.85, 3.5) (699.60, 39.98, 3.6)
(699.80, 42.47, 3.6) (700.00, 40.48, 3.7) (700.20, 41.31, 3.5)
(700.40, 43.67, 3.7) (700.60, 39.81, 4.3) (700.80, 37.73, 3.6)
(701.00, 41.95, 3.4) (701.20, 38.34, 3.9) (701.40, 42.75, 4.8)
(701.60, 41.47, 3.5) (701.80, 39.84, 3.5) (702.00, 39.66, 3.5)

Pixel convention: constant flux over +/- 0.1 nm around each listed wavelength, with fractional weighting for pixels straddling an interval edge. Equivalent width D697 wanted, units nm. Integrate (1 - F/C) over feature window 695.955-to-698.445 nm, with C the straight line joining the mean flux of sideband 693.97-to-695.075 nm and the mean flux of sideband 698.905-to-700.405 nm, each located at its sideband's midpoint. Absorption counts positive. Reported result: 0.08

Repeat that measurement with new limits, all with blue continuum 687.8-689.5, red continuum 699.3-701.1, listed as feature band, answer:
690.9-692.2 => 0.18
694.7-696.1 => -0.02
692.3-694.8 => -0.07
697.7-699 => -0.13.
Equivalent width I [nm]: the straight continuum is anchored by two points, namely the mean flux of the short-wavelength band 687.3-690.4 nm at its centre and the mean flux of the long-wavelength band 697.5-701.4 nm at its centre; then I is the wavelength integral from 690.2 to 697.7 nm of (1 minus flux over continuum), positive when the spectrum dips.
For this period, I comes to 0.301 nm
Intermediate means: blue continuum 36.2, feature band 37.2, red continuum 41.4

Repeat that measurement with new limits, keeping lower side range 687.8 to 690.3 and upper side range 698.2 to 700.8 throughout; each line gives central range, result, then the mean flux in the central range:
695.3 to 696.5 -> 0.056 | 37.9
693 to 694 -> 0.017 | 37.8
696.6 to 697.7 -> 0.089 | 37.1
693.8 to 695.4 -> -0.056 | 40.4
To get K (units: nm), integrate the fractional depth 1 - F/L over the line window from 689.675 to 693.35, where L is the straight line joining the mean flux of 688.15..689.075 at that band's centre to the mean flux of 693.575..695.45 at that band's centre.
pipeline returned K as 0.21 nm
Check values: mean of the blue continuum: 35.1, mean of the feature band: 35.5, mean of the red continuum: 40.4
